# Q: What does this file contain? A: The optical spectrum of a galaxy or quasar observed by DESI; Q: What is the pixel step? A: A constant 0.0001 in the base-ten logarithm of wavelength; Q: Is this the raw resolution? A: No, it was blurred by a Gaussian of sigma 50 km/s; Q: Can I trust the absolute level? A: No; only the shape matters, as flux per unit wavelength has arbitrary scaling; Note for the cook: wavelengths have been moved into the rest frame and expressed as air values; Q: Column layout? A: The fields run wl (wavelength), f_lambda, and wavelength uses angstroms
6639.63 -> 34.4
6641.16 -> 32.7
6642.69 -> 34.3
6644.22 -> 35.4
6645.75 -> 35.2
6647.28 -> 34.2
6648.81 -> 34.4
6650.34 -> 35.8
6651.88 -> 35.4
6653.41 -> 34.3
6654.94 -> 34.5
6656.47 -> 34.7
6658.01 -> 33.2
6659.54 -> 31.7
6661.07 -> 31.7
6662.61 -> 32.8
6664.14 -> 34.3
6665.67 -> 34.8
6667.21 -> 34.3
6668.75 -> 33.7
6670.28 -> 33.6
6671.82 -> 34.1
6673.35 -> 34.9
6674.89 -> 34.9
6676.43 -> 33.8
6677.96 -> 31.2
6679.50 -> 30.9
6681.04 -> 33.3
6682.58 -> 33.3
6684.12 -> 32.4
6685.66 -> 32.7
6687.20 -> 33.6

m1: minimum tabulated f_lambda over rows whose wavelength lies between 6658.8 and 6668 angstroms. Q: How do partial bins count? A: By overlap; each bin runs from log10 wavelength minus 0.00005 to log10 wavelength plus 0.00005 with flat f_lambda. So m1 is 31.7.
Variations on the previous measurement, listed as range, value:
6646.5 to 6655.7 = 34.2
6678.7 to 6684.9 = 30.9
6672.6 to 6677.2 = 33.8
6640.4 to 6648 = 32.7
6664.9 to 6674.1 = 33.6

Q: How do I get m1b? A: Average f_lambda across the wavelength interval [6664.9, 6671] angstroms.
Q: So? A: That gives 34.1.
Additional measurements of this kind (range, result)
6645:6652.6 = 35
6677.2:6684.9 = 32.2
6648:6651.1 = 35.1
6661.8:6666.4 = 34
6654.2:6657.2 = 34.6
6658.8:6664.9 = 32.6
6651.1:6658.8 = 34.4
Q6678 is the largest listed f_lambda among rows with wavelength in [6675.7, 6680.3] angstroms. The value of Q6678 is 33.8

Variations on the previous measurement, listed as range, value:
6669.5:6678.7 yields 34.9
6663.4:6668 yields 34.8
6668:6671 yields 33.7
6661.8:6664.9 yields 34.3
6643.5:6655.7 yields 35.8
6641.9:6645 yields 35.4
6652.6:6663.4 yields 34.7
